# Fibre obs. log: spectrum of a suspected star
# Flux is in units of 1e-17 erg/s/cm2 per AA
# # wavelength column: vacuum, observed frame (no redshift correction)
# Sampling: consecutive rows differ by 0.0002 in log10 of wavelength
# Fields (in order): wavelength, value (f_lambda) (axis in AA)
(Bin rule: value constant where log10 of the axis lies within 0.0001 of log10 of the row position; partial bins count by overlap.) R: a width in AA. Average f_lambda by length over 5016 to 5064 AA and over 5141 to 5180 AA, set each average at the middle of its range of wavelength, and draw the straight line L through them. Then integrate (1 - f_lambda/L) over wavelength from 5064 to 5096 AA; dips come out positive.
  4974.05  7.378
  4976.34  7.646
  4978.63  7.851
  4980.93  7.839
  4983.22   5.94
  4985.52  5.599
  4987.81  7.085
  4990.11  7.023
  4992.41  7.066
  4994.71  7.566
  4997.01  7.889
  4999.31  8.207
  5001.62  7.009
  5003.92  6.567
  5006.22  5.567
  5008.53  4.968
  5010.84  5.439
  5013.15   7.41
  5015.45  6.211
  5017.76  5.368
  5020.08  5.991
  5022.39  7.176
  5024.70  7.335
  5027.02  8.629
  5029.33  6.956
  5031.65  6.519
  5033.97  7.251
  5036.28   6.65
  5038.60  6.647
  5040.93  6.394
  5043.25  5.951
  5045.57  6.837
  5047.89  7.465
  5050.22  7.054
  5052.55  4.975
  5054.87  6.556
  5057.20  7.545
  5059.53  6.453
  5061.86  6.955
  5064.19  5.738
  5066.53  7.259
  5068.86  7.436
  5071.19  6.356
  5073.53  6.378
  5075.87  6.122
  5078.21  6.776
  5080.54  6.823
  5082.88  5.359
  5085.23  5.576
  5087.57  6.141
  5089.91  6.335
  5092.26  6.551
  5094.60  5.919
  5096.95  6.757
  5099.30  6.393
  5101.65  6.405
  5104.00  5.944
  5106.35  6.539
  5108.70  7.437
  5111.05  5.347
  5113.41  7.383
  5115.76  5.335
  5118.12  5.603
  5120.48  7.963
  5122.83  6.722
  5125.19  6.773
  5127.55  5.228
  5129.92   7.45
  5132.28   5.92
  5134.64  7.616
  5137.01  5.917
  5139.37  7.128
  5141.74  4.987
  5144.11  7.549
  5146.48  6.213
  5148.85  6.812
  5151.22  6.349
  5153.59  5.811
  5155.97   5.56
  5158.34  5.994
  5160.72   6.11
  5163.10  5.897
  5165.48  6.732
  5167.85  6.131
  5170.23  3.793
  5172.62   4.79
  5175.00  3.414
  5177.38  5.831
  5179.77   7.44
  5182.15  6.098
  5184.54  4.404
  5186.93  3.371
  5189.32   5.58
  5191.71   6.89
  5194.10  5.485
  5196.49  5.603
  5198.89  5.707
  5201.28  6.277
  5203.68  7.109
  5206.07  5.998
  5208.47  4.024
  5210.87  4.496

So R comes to 0.3 AA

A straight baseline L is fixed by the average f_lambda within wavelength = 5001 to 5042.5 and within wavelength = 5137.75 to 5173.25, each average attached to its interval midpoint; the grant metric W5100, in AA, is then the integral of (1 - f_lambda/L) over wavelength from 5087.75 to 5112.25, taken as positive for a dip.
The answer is -0.5 AA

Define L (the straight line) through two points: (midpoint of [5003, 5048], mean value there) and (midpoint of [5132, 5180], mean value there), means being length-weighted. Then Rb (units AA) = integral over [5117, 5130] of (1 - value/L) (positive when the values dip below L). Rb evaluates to -0.9 AA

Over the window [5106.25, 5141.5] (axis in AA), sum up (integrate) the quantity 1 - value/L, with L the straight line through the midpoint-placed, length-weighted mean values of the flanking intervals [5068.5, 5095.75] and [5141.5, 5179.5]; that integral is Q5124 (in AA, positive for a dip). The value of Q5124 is -2.9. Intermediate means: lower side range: 6.28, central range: 6.52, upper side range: 5.81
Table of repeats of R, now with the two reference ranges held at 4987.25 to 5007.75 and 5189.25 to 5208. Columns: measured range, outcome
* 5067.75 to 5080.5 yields 0.1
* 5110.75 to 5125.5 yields -0.1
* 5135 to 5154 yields -0.3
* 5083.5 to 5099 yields 0.9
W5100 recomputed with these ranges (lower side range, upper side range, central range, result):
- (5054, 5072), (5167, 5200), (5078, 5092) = 0.81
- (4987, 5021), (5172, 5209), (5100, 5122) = -1.62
